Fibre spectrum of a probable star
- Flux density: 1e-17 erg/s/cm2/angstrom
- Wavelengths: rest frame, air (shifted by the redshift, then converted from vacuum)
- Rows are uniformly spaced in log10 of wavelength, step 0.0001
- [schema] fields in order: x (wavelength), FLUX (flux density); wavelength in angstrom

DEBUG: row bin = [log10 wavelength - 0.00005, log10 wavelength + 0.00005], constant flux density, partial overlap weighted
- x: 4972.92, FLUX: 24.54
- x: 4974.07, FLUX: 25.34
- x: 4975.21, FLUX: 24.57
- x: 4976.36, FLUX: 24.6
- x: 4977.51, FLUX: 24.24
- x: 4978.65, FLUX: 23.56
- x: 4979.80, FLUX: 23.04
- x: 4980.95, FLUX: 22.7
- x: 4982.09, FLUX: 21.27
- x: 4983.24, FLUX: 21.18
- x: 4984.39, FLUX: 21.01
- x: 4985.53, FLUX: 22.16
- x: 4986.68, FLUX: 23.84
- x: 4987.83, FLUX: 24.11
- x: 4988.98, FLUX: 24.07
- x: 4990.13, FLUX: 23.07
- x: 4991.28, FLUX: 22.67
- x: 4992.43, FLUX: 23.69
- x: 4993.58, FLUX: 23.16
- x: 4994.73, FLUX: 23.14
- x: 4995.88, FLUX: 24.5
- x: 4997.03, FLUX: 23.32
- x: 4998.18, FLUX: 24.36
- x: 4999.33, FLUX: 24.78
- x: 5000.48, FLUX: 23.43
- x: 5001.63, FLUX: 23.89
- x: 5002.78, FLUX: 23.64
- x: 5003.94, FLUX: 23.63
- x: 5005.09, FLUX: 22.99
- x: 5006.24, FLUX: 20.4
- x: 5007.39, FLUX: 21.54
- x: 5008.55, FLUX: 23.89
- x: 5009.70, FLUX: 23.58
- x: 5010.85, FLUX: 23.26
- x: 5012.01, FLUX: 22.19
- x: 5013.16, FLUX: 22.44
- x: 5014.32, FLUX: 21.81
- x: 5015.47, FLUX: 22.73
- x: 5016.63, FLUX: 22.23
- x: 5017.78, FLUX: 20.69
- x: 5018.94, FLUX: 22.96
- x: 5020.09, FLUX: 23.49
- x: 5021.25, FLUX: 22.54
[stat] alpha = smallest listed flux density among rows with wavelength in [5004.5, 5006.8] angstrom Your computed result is 20.4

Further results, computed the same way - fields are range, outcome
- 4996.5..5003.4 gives 23.32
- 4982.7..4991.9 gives 21.01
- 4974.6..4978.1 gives 24.24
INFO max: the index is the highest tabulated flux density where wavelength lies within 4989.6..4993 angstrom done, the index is 23.69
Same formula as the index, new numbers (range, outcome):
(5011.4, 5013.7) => 22.44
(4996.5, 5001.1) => 24.78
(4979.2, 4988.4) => 24.11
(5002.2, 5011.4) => 23.89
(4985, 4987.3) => 23.84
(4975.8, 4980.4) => 24.6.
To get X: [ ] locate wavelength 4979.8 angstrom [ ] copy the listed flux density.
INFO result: 23.04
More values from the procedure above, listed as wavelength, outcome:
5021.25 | 22.54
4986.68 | 23.84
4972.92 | 24.54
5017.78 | 20.69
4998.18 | 24.36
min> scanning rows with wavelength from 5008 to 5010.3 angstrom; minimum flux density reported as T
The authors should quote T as 23.58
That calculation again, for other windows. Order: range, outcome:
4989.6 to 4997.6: 22.67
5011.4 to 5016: 21.81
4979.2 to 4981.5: 22.7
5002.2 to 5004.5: 23.63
